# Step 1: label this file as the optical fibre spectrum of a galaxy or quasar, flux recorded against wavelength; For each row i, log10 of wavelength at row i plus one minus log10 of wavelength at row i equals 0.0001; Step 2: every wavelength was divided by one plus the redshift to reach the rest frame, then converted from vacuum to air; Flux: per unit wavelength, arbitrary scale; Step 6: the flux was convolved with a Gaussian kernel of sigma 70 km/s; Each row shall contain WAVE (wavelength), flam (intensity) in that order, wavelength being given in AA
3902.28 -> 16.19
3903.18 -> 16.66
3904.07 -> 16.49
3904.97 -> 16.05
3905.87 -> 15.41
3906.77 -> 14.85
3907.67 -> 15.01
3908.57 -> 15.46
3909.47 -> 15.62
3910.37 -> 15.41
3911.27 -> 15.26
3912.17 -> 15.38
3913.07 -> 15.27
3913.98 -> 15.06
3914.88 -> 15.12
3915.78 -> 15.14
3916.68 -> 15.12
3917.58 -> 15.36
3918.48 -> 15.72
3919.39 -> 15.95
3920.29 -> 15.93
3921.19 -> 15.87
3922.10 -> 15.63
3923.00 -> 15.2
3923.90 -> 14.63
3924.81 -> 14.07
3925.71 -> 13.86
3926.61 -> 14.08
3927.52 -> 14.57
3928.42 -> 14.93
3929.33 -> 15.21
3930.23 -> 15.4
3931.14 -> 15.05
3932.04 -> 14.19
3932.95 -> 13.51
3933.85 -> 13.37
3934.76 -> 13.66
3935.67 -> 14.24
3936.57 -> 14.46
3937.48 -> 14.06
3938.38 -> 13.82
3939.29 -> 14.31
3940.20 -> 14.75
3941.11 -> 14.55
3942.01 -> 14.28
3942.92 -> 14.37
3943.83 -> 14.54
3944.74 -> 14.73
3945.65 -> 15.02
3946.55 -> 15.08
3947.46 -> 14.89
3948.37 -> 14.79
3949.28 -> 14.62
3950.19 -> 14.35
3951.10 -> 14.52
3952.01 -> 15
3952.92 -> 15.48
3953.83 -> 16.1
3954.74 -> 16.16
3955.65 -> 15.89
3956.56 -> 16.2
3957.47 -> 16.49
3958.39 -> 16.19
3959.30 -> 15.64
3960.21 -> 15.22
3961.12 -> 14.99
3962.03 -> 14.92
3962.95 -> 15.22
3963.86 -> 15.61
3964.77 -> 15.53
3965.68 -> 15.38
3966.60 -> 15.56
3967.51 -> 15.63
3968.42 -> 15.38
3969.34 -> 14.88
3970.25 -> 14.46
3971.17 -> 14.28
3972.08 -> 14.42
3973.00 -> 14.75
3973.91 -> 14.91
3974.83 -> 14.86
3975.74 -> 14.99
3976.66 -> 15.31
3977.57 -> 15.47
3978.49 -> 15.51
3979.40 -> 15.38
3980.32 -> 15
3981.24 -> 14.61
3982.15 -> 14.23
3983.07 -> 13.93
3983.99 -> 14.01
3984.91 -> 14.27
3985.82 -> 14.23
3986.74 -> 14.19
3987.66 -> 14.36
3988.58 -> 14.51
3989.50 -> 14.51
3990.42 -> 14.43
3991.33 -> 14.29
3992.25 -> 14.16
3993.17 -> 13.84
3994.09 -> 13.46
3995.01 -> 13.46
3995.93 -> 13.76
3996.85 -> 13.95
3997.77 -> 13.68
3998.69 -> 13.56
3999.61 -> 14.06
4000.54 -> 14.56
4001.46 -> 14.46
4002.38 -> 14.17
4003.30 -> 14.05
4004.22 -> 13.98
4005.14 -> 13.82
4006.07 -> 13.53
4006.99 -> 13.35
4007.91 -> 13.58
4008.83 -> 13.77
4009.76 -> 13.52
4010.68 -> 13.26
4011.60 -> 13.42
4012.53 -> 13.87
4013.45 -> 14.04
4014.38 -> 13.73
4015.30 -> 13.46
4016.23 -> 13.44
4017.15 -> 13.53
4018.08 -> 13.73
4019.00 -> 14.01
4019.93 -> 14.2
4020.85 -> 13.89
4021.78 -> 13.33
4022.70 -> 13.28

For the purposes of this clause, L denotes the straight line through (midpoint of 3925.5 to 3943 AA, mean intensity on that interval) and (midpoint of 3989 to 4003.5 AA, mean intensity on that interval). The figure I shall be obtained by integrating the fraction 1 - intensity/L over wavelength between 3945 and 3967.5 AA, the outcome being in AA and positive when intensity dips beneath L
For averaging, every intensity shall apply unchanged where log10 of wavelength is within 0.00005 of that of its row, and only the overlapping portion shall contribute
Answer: -1.8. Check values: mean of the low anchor 14.3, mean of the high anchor 14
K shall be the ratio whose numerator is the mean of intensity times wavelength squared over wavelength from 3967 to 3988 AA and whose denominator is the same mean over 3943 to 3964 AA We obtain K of 1.0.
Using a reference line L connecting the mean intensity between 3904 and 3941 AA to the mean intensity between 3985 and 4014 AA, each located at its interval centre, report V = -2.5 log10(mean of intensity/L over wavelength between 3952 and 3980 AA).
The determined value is -0.07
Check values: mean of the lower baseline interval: 14.9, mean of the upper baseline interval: 13.9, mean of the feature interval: 15.4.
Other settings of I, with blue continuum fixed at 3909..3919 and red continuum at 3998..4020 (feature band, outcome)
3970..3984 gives -0.48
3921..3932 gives 0.21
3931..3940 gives 0.55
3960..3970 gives -0.55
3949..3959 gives -0.61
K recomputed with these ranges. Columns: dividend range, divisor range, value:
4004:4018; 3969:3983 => 0.93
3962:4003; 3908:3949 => 1.01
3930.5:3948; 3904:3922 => 0.94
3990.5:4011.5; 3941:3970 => 0.93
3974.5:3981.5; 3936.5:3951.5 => 1.06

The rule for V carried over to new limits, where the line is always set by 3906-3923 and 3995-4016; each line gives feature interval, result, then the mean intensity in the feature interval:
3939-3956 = -0.008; 14.9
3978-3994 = -0.022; 14.4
